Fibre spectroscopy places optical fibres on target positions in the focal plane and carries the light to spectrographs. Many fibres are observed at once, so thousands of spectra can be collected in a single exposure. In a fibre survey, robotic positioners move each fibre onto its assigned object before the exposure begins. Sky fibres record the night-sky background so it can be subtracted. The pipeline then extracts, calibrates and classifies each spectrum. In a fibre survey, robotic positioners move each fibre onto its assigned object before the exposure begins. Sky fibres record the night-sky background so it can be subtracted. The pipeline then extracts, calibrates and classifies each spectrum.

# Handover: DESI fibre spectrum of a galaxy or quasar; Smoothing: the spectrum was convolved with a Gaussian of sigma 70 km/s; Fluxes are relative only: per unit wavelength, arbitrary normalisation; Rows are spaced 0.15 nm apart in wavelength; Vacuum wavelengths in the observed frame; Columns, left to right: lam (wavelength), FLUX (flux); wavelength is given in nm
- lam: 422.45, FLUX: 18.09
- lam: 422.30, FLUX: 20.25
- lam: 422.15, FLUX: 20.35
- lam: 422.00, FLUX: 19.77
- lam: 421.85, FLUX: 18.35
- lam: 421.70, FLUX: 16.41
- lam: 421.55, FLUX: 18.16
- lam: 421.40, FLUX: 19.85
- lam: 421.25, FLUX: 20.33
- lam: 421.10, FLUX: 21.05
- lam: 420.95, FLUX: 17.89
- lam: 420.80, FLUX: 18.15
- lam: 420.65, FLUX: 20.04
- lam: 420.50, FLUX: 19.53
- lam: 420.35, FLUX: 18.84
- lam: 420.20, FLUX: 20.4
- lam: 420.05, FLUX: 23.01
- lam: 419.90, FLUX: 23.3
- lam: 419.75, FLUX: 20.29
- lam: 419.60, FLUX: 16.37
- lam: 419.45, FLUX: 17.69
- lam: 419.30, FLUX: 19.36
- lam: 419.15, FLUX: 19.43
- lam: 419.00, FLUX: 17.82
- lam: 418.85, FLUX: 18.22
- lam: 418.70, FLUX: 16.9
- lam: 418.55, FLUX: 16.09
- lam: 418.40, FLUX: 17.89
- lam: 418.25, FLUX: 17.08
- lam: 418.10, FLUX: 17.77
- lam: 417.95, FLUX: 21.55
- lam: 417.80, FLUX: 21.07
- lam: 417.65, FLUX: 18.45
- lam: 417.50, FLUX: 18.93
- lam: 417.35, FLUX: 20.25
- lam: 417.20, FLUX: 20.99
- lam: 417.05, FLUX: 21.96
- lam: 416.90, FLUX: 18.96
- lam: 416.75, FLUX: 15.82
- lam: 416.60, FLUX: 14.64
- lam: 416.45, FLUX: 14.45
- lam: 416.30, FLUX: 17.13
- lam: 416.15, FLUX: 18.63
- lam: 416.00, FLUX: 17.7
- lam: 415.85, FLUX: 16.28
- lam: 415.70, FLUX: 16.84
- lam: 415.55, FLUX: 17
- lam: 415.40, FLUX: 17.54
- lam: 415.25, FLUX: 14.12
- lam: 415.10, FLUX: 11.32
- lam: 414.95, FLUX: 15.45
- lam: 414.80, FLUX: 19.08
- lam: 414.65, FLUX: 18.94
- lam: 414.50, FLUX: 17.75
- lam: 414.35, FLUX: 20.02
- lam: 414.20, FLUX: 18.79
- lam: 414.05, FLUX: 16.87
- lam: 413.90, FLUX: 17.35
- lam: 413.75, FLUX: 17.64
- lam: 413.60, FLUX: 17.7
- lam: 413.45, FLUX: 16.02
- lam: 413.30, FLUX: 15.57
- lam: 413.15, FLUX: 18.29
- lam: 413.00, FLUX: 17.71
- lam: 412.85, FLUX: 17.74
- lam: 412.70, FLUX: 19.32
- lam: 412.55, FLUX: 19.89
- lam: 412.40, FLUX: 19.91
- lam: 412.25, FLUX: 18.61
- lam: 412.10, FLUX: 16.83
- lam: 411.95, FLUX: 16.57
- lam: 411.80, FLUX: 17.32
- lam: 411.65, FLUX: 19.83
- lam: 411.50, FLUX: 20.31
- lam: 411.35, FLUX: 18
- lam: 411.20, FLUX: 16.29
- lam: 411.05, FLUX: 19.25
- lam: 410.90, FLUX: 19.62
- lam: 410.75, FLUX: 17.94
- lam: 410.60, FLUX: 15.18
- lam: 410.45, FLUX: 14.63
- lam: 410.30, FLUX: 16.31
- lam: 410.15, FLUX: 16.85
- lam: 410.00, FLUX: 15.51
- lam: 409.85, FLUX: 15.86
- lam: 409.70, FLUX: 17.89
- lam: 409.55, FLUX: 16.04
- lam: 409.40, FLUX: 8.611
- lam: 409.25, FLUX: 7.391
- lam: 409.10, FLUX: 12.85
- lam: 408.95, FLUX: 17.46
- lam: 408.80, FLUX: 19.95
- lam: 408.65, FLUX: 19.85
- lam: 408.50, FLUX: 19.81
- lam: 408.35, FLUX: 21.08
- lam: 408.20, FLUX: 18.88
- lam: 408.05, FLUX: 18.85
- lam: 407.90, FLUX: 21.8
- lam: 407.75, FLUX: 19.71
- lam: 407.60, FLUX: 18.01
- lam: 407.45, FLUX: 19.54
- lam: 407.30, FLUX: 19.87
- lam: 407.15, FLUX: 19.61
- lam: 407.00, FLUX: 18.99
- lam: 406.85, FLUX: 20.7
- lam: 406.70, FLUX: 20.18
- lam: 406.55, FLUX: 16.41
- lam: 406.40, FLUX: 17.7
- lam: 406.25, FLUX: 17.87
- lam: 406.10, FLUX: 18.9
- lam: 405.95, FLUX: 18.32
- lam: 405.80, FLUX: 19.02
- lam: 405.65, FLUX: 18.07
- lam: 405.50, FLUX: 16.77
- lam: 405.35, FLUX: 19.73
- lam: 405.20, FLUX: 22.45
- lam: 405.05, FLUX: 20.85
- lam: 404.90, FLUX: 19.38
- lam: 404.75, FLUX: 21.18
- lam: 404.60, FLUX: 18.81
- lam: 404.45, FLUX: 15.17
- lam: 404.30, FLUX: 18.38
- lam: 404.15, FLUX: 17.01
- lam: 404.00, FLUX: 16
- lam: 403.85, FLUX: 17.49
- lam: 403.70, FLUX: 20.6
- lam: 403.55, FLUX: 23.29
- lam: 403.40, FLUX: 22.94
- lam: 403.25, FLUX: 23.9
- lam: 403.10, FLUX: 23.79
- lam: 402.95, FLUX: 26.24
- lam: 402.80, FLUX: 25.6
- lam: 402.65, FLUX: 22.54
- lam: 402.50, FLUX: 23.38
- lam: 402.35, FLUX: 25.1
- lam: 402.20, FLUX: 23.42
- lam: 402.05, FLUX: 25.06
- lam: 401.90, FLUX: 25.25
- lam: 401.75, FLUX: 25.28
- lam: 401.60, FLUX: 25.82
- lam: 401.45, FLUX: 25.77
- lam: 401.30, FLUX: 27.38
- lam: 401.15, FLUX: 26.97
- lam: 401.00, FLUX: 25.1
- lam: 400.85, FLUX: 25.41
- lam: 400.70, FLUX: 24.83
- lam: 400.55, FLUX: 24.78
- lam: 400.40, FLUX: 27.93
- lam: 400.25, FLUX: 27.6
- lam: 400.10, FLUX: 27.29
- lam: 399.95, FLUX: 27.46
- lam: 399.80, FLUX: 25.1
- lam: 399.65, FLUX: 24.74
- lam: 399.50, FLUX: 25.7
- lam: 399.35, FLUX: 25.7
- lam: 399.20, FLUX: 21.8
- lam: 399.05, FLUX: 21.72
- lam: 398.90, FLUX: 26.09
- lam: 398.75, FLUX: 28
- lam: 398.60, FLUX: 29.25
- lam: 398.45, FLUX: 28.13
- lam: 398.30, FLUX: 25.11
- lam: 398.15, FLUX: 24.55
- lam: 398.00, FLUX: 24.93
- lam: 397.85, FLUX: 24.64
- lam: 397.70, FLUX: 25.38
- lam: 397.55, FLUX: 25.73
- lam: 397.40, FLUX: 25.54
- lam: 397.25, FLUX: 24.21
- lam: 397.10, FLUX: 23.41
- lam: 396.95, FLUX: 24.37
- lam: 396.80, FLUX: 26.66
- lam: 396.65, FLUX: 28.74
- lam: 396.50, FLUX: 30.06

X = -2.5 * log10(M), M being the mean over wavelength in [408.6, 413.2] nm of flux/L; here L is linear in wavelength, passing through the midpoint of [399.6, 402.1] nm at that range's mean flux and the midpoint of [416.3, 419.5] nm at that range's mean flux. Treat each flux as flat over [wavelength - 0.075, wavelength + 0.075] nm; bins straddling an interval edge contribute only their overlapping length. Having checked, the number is 0.25 mag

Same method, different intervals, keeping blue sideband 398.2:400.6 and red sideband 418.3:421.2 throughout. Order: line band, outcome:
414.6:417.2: 0.20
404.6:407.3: 0.23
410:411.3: 0.29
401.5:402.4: 0.01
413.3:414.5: 0.19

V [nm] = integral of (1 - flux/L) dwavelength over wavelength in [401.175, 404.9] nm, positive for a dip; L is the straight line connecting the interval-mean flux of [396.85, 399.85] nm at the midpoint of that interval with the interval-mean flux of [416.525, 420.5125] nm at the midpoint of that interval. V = 0.209 nm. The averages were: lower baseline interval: 25.2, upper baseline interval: 19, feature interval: 22.5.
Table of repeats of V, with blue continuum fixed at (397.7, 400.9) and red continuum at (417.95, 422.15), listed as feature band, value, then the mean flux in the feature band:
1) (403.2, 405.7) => 0.47 nm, 19.5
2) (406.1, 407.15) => 0.21 nm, 18.7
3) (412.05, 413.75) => 0.27 nm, 18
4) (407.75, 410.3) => 0.65 nm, 16.9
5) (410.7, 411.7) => 0.14 nm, 18.7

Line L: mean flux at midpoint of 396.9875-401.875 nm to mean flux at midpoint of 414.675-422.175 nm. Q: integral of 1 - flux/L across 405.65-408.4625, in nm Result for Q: 0.44 nm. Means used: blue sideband 25.7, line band 19.2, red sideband 18.4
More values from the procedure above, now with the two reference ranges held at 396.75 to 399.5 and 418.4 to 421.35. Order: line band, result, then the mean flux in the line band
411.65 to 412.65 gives 0.14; 18.3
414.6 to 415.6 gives 0.21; 16.1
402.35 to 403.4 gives -0.01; 24.2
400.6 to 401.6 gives -0.06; 25.9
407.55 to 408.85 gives 0.15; 19.8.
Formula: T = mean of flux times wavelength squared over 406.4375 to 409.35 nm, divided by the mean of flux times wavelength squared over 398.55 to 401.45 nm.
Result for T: 0.74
